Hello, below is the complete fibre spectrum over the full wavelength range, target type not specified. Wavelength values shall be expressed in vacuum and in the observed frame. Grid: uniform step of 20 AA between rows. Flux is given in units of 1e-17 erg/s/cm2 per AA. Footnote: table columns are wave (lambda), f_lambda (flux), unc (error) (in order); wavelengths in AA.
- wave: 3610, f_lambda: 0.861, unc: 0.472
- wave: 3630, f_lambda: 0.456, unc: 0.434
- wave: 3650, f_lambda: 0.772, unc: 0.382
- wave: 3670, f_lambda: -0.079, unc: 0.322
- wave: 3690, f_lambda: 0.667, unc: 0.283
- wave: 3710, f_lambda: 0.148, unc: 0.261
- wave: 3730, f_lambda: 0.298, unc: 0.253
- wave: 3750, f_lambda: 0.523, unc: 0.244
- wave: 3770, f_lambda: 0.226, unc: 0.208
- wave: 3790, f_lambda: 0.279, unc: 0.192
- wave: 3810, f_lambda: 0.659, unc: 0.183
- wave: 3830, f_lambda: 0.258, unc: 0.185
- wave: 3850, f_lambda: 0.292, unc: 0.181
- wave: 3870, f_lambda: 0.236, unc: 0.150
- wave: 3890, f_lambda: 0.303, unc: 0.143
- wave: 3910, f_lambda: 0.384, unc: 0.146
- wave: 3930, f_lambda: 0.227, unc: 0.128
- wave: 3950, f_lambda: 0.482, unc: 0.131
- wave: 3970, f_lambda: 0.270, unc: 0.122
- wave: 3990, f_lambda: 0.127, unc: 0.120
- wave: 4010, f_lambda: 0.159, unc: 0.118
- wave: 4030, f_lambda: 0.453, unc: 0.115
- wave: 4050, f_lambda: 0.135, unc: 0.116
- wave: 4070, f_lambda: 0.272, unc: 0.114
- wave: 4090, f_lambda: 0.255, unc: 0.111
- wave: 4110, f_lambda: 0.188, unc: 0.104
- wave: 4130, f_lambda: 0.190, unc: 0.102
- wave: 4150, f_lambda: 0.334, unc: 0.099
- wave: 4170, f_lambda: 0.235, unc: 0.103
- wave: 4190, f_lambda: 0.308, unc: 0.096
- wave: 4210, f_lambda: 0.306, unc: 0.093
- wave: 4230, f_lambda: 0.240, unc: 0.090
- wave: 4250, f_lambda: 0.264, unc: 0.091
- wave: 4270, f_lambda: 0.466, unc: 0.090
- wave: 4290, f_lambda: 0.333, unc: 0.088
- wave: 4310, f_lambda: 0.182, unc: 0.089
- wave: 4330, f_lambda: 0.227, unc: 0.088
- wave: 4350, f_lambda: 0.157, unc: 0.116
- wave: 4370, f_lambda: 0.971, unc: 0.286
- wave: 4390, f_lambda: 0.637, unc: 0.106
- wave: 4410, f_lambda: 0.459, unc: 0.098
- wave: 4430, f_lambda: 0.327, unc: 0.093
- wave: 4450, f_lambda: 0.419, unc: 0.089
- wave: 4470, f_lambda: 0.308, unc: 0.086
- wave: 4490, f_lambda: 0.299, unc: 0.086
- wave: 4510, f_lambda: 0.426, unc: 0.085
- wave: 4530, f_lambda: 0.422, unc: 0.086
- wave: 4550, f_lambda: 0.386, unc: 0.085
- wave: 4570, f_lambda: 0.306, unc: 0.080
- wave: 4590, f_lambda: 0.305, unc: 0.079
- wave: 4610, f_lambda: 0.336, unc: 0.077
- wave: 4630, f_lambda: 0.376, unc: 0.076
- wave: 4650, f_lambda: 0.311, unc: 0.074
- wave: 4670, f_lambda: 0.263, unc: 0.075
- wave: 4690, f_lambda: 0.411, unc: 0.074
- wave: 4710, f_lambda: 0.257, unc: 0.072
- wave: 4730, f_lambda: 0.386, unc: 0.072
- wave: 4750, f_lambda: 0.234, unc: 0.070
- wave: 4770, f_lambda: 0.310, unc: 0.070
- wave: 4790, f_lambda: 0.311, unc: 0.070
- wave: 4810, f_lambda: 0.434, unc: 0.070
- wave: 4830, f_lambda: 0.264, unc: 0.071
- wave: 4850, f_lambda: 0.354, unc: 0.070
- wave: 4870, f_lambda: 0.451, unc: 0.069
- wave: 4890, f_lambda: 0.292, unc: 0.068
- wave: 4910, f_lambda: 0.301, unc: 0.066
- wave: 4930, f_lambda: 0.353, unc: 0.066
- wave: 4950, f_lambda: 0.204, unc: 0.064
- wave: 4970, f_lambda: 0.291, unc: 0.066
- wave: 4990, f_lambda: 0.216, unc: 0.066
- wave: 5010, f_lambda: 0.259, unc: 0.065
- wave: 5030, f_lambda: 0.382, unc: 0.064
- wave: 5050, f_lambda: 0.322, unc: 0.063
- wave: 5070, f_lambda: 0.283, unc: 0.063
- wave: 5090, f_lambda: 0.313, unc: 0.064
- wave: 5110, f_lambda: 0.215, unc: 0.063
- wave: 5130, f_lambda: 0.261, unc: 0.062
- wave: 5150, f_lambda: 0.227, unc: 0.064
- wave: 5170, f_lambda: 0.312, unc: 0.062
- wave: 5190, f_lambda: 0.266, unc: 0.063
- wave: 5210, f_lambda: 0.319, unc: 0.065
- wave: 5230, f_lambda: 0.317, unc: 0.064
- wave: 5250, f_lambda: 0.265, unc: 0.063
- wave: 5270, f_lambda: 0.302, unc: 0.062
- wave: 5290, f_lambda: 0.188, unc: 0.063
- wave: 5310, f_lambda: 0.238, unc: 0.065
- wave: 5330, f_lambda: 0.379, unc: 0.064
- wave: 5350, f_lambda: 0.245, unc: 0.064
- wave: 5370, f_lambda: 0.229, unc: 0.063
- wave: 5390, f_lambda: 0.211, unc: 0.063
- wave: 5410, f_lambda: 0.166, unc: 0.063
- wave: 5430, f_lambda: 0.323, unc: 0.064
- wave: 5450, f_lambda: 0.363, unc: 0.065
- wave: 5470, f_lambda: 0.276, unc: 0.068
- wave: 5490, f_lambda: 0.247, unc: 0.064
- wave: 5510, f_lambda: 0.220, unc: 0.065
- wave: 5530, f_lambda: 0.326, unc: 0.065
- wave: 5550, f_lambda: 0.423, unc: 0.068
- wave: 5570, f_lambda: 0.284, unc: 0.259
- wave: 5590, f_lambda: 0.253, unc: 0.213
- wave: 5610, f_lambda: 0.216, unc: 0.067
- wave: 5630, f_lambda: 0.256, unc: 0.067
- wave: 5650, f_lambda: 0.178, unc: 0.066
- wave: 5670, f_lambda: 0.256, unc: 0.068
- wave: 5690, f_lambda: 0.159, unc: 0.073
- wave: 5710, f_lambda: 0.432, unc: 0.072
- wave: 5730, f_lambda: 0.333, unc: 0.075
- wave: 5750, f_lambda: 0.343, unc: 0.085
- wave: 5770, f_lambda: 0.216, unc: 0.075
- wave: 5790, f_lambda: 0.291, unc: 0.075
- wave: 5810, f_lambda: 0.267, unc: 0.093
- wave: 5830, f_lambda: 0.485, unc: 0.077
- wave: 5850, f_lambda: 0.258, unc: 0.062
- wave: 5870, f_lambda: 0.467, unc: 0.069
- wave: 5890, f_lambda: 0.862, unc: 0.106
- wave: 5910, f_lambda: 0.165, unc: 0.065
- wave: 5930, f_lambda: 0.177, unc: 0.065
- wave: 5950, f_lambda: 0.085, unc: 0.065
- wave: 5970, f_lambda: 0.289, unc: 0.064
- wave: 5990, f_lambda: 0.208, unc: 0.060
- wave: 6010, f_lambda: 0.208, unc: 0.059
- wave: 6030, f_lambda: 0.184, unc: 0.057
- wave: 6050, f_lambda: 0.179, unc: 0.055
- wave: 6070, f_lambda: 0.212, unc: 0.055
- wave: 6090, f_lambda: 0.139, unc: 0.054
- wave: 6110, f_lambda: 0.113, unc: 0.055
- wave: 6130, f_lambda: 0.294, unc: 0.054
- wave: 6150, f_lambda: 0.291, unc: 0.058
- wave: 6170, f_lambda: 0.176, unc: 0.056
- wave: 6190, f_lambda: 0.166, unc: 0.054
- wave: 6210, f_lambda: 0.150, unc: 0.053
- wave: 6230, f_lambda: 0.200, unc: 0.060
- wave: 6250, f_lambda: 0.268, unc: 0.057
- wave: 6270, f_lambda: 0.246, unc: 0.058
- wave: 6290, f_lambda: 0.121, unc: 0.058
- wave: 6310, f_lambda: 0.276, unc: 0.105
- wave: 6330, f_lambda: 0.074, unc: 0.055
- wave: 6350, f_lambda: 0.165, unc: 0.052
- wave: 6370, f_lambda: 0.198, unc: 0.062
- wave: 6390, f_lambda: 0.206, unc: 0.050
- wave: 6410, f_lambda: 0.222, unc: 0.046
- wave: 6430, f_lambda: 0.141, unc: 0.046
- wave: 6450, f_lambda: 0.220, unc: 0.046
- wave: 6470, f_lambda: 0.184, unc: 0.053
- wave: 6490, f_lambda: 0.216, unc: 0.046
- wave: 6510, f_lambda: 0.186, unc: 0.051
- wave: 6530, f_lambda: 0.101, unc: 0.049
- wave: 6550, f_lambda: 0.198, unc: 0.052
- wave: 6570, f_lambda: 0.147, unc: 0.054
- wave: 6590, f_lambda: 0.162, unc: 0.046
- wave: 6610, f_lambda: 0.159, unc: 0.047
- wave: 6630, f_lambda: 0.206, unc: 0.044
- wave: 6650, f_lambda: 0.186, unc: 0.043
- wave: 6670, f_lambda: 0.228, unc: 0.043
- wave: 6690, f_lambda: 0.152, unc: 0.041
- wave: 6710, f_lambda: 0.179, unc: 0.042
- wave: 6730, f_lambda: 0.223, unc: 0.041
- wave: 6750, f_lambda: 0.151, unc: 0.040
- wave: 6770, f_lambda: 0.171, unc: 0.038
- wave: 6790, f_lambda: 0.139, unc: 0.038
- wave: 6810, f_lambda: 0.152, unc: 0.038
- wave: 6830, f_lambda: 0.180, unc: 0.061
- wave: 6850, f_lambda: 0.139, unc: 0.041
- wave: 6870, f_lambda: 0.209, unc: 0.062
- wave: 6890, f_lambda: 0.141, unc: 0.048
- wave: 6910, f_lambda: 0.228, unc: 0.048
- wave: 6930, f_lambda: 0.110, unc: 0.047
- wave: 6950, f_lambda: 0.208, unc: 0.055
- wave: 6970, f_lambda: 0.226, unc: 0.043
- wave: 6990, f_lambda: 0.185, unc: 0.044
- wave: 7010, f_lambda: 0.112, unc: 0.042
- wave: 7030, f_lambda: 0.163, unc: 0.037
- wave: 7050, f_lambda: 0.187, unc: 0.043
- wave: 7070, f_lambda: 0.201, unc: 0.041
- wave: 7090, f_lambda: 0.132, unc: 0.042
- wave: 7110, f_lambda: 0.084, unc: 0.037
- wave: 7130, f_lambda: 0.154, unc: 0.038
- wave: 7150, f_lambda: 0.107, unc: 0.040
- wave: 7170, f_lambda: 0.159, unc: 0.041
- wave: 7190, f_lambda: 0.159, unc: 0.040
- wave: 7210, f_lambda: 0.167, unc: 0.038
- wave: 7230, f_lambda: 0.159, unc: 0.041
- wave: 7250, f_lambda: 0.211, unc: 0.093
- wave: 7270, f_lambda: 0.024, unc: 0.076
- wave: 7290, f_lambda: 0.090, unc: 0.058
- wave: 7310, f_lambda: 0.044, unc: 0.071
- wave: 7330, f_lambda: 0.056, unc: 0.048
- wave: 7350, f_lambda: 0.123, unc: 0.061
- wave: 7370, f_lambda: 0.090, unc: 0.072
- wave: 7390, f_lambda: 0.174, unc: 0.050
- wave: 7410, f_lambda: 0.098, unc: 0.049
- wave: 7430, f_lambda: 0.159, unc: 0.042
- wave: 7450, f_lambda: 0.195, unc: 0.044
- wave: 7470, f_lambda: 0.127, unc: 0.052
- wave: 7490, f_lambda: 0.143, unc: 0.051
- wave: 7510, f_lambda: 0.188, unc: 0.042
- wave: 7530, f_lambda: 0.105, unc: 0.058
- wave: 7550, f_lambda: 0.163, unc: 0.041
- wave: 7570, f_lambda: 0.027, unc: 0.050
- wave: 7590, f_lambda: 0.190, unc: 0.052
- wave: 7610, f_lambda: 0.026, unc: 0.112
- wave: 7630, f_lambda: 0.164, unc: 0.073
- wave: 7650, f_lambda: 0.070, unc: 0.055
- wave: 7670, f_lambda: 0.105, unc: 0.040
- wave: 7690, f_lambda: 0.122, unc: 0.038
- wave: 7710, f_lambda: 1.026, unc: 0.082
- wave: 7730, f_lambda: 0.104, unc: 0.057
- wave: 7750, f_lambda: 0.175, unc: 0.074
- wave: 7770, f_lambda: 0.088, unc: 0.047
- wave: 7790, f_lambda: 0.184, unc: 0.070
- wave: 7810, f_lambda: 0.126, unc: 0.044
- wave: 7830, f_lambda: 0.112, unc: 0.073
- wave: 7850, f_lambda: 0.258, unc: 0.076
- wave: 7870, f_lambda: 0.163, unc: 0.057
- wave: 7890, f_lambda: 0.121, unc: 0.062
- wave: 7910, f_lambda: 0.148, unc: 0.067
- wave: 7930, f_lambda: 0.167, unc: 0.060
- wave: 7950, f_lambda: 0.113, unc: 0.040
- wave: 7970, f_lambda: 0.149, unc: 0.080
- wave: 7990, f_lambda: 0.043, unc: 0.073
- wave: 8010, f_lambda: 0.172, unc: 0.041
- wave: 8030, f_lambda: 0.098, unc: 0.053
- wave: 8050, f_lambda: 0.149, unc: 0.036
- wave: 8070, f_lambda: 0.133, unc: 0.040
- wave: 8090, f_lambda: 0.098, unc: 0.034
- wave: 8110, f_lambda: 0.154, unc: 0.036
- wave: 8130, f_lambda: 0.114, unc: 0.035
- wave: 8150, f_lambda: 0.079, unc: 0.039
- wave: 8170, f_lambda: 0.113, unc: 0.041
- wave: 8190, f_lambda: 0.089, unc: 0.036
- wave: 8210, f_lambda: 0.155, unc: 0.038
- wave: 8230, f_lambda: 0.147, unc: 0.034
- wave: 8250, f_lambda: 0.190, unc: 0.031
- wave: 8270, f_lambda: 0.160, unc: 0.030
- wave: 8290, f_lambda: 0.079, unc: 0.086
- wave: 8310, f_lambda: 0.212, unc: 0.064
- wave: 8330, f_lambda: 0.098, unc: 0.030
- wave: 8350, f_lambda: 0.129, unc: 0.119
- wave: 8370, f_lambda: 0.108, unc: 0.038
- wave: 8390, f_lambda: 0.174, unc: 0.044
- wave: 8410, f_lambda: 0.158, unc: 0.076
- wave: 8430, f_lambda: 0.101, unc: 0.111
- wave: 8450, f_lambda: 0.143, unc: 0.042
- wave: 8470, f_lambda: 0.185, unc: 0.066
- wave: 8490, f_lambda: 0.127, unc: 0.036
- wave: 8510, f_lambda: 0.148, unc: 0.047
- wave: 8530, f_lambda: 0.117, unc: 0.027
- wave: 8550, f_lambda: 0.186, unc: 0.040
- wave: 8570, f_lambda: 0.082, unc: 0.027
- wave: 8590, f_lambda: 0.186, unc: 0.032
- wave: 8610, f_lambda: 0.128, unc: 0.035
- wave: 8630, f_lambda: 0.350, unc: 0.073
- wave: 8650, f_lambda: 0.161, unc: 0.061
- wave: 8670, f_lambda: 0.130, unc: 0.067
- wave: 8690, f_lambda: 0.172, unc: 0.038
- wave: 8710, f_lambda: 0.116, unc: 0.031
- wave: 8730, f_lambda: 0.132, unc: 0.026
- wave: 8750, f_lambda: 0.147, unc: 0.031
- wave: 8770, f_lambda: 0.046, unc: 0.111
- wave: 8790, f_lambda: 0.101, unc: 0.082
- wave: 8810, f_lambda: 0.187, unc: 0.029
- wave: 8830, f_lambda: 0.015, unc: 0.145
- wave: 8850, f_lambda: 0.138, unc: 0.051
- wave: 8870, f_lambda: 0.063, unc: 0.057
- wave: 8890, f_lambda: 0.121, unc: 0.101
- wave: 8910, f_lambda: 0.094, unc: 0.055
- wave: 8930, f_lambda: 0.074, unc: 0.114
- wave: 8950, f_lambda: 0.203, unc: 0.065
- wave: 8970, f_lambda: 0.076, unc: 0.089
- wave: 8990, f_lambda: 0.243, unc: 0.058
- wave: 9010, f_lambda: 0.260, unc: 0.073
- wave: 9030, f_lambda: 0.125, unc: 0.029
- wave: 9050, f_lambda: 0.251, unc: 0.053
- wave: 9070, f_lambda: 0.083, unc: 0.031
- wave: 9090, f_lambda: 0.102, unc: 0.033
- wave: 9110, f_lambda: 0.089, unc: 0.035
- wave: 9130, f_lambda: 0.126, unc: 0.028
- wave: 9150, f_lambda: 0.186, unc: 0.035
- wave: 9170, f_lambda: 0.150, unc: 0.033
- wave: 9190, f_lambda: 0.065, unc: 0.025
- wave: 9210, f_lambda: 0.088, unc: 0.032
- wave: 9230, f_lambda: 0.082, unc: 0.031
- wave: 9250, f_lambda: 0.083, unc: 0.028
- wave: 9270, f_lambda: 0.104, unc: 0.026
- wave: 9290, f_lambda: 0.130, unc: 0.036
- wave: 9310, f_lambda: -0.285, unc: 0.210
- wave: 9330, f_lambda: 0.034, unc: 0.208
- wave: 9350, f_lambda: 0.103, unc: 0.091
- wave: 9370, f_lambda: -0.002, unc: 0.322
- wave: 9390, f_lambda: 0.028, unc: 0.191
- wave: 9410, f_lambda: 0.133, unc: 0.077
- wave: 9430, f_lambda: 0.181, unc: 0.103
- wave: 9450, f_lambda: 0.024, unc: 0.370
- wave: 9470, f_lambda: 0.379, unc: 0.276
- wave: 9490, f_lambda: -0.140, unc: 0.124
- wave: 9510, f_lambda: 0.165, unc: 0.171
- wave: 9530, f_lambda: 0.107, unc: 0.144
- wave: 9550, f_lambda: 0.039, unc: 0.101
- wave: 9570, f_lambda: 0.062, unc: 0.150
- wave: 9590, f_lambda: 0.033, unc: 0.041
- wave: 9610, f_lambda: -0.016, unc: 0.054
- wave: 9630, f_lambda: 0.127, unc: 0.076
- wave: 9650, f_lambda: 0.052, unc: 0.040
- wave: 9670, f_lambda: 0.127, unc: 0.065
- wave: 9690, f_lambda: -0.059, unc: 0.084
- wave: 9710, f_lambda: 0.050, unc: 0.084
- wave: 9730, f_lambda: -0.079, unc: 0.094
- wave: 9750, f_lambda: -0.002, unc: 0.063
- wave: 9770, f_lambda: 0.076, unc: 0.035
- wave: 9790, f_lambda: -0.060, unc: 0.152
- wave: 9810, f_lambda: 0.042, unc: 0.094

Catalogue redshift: 0.174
